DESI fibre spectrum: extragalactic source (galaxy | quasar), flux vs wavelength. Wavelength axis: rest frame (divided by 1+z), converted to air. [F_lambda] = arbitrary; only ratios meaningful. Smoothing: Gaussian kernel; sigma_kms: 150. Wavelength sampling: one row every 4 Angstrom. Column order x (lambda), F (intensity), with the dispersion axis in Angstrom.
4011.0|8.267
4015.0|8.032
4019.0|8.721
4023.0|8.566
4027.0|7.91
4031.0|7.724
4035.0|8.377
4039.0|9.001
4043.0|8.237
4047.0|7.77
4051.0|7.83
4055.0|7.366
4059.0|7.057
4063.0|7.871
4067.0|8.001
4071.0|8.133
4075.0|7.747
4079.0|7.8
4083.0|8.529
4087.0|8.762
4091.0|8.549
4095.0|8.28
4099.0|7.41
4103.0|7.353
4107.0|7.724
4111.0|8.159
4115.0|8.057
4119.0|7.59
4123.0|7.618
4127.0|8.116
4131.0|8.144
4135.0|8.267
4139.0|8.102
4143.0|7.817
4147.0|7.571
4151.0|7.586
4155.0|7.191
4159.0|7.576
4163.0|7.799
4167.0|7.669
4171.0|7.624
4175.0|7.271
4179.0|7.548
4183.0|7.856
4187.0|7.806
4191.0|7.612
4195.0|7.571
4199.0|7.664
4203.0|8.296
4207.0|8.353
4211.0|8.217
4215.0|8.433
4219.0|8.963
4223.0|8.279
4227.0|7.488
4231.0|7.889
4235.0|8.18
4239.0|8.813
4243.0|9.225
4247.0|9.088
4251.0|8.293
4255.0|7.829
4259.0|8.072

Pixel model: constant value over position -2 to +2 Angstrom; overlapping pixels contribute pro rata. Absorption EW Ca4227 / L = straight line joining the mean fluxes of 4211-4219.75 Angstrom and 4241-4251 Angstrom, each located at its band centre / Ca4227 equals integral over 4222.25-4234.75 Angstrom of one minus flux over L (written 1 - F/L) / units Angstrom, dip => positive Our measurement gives 1.2 Angstrom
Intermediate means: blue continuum 8.55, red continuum 8.98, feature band 7.89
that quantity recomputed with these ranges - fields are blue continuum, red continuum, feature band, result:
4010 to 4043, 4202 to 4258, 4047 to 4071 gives 1.9 Angstrom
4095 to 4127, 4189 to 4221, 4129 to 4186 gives 1.6 Angstrom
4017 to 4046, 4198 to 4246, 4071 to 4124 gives 2.3 Angstrom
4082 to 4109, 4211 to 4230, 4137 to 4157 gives 1.2 Angstrom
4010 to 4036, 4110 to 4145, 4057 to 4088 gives 0.5 Angstrom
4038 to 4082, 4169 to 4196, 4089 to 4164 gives -1.0 Angstrom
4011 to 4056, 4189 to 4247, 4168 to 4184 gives 1.3 Angstrom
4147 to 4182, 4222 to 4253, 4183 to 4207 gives 0.2 Angstrom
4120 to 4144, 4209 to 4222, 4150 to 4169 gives 1.4 Angstrom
